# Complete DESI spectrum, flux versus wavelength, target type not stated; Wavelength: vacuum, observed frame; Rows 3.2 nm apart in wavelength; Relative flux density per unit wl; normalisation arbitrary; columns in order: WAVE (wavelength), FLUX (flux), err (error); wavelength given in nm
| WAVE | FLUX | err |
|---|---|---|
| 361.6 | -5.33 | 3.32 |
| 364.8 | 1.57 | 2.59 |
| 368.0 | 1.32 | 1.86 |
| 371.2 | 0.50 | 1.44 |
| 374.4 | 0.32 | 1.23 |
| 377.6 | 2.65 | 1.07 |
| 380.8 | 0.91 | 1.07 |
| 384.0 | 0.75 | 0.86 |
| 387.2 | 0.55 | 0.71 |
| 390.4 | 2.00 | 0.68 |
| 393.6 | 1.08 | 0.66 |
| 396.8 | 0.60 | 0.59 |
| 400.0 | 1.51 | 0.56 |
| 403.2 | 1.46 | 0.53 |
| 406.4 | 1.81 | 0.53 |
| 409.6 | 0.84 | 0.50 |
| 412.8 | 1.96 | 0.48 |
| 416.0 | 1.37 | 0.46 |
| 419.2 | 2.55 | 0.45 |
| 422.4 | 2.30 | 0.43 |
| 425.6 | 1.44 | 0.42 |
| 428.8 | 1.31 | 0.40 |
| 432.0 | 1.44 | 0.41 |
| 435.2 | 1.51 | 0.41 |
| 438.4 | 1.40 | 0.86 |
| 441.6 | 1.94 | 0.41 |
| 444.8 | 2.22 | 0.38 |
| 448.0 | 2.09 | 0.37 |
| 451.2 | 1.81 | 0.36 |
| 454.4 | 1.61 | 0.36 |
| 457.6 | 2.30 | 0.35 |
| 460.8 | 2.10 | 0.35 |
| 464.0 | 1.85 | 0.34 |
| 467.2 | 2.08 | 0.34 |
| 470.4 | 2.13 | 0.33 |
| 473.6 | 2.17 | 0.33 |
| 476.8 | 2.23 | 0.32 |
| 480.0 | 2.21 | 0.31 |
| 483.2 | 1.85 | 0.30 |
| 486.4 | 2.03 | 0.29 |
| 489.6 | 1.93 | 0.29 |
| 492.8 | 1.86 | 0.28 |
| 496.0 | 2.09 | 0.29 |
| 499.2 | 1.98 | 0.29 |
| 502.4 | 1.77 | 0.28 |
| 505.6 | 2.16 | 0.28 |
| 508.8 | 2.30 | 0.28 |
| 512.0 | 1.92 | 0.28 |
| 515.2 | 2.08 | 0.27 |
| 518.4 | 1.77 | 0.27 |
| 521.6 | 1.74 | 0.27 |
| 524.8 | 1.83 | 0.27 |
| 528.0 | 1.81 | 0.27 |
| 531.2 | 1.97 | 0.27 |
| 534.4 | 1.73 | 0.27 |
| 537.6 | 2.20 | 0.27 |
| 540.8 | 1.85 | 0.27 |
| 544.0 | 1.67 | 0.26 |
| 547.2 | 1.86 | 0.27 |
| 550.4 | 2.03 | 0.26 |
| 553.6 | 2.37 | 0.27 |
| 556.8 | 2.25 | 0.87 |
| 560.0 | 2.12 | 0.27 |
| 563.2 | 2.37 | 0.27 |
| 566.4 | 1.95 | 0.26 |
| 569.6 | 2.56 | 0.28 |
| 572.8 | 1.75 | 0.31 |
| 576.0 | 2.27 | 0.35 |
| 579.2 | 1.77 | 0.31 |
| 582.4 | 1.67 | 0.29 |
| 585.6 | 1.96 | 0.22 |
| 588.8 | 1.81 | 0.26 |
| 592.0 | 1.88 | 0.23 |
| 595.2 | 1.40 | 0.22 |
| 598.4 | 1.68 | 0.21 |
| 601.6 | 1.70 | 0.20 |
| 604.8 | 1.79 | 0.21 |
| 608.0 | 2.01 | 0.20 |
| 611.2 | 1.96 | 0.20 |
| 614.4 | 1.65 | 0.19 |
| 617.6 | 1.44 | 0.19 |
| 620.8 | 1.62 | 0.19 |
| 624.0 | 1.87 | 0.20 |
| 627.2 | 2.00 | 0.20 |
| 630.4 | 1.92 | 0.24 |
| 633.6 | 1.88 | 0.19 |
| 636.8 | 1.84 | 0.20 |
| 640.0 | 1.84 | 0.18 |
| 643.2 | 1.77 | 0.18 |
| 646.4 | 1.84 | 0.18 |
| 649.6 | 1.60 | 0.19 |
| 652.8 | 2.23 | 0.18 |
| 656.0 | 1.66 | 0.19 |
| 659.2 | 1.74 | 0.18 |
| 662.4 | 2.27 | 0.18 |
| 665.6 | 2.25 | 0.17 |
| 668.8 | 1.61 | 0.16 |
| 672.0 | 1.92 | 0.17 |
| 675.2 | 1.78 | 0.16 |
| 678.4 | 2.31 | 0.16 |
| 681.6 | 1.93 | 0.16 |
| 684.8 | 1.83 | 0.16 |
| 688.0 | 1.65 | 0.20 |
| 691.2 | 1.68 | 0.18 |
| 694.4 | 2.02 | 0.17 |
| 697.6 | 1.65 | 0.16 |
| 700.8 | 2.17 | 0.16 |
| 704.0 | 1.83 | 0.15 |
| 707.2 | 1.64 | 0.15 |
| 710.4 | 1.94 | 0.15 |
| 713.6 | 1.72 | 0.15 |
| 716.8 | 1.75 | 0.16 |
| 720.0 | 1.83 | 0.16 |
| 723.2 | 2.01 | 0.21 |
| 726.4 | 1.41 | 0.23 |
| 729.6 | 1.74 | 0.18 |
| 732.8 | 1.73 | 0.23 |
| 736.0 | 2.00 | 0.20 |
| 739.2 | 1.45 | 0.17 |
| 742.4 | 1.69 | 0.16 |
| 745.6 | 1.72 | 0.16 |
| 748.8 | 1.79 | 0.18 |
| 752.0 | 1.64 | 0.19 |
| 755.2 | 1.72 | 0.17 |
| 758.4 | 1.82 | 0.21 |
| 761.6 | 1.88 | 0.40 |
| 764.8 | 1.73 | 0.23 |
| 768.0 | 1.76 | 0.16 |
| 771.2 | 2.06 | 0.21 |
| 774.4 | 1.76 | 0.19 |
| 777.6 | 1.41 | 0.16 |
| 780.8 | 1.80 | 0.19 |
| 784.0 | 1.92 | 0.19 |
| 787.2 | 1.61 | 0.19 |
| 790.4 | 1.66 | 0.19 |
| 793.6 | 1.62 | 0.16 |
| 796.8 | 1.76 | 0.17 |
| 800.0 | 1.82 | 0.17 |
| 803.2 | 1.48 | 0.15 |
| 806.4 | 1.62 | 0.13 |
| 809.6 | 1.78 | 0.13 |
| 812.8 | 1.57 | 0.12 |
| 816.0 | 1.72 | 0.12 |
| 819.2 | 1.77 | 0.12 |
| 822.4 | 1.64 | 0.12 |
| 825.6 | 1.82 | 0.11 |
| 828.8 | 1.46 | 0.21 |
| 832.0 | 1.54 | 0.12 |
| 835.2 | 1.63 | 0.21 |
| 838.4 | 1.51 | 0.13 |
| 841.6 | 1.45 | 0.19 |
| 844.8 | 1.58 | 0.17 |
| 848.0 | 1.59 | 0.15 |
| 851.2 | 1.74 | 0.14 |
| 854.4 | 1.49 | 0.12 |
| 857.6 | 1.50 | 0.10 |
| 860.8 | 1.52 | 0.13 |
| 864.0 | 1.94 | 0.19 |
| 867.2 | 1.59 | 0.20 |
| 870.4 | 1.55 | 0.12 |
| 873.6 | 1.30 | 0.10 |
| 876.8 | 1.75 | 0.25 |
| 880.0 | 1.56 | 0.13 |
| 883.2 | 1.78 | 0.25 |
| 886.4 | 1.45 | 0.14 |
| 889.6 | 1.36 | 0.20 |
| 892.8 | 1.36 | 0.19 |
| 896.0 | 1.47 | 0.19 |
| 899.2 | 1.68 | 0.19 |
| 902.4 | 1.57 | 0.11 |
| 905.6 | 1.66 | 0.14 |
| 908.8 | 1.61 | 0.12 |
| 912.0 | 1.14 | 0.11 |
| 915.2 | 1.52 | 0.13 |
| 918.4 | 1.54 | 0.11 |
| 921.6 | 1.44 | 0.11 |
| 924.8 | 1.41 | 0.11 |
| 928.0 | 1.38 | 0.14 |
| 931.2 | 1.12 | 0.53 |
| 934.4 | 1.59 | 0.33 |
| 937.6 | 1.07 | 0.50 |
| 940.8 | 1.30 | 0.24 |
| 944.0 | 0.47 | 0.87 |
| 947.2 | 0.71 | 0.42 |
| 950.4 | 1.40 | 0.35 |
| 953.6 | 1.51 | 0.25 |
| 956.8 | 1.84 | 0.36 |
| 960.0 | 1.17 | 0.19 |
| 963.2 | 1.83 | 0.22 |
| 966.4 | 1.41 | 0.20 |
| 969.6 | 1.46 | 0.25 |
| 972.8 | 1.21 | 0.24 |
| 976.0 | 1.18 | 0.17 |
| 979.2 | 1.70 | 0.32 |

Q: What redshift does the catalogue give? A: 0.01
